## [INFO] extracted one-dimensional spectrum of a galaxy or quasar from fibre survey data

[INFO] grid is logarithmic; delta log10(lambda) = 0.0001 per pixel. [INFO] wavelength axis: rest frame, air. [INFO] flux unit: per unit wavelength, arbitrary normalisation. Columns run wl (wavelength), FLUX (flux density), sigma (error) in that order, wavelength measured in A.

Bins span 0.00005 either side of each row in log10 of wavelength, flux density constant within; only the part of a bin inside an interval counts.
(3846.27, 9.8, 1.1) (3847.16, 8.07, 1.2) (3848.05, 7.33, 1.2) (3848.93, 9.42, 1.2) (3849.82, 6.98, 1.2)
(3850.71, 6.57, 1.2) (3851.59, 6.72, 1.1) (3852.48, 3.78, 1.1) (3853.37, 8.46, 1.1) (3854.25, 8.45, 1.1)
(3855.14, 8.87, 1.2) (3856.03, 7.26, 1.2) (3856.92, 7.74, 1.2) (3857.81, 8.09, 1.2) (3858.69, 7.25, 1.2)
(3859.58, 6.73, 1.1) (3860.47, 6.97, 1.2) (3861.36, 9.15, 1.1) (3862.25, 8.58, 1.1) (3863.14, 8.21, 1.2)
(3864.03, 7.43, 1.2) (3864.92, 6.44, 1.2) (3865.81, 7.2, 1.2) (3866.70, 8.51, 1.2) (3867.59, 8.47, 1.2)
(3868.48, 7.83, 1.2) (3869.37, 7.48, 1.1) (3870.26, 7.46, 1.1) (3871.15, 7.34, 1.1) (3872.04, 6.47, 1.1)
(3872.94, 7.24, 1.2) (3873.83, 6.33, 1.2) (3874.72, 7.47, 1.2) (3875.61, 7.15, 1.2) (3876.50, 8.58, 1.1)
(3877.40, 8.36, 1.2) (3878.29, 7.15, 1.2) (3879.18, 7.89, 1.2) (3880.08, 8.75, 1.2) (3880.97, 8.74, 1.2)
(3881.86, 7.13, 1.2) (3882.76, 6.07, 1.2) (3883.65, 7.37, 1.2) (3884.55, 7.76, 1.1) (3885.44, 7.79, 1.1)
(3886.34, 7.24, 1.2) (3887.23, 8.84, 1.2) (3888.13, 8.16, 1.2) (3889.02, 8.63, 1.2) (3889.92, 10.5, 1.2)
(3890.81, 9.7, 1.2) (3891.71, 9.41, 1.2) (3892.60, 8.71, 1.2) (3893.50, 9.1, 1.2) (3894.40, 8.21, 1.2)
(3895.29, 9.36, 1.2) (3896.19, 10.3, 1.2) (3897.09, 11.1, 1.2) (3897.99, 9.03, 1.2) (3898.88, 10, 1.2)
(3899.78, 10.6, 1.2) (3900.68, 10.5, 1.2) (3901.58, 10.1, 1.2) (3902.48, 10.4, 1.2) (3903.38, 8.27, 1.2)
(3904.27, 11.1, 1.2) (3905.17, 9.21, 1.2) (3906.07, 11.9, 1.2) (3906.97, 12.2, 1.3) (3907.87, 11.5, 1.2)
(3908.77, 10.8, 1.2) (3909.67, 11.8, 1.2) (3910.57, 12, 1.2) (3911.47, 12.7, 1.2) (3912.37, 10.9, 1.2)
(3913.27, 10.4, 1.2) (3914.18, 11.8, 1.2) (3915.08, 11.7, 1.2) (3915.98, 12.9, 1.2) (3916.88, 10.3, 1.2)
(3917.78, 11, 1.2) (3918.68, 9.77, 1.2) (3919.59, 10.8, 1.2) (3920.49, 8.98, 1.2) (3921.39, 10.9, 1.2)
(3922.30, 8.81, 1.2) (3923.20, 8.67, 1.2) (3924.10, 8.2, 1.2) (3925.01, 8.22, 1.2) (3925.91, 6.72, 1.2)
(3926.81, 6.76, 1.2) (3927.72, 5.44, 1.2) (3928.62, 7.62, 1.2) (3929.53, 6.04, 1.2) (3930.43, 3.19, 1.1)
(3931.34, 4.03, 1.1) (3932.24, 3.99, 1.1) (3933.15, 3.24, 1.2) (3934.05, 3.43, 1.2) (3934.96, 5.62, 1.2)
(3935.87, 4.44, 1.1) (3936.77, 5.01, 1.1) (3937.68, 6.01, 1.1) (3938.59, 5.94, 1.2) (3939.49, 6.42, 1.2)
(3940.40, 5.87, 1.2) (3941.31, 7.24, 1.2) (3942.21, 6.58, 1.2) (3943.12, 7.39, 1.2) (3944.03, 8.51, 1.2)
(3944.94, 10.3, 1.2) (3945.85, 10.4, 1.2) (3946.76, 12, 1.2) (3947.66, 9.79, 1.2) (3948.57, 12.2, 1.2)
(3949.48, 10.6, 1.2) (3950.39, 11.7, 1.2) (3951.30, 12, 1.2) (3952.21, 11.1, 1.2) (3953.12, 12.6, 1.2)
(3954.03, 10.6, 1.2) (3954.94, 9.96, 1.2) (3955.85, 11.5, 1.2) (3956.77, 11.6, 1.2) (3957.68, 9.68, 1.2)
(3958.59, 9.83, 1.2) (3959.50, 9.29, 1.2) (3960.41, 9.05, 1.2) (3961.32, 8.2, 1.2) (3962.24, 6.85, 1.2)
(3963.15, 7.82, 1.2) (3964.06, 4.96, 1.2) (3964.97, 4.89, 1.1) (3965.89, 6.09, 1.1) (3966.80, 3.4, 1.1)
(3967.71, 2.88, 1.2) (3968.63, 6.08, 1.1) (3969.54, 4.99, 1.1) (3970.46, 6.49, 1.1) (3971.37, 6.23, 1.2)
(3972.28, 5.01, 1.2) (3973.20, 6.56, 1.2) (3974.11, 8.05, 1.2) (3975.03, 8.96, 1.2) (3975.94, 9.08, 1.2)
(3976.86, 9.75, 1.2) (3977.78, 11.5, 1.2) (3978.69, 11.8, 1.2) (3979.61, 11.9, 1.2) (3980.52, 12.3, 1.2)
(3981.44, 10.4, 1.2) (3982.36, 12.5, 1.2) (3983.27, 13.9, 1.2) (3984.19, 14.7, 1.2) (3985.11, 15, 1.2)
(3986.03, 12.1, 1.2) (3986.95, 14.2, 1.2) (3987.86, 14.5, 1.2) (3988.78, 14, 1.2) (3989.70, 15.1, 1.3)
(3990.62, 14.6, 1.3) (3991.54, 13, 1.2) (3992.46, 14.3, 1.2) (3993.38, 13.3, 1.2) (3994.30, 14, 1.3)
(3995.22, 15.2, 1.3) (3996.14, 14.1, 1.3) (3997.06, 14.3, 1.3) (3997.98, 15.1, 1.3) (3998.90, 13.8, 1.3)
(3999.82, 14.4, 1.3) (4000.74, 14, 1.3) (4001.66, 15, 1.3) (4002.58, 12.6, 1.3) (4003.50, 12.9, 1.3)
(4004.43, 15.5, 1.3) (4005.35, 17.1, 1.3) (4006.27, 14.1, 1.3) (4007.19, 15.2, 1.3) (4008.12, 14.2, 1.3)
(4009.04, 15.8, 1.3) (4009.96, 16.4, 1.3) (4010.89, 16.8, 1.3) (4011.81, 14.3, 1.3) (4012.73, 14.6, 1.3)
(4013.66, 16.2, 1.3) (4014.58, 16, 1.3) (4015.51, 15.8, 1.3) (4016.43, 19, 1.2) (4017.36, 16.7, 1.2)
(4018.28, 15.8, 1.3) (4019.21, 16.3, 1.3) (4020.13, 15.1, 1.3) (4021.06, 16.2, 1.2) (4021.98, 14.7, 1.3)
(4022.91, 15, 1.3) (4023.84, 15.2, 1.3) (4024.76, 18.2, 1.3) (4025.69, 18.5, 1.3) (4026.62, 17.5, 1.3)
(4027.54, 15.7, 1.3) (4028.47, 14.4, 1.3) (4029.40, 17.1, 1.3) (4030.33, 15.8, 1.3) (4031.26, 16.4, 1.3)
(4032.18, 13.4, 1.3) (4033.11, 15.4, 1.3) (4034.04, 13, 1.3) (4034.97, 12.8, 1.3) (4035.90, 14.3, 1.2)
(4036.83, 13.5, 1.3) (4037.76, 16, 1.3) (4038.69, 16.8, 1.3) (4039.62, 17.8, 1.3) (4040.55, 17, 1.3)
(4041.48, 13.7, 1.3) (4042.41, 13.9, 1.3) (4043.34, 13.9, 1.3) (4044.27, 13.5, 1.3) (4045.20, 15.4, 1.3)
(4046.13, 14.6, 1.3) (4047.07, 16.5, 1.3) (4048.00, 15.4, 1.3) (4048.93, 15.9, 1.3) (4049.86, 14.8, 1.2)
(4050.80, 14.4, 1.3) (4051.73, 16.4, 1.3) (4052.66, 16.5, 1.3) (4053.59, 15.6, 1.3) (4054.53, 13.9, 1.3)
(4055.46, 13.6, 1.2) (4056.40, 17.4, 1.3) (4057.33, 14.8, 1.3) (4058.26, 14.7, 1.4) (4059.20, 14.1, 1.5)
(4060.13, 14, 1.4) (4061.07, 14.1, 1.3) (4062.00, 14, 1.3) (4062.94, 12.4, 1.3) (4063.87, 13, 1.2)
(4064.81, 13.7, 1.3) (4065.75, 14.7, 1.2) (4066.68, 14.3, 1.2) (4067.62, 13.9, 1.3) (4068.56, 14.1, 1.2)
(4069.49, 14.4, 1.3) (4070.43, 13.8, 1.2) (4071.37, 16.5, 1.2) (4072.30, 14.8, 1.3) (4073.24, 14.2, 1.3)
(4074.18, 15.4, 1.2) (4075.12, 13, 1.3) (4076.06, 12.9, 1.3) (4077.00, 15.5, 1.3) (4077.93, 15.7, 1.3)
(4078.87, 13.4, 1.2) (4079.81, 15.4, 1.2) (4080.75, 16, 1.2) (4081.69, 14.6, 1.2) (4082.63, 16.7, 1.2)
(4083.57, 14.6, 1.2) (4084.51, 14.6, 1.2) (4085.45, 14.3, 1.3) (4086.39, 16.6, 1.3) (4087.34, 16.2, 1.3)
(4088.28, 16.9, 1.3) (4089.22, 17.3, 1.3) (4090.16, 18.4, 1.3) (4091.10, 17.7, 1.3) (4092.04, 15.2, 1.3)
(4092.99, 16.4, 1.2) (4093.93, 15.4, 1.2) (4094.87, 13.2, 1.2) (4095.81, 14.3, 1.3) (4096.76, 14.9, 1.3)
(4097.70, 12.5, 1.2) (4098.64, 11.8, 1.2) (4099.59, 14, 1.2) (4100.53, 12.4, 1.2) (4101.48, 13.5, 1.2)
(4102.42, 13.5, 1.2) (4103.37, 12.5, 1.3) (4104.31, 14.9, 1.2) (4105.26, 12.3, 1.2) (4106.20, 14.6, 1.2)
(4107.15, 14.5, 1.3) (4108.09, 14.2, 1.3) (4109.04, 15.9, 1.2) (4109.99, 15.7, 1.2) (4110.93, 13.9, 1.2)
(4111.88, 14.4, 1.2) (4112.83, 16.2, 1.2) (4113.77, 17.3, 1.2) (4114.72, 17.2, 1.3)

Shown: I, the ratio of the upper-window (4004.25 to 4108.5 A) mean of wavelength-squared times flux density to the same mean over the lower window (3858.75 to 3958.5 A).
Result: 1.9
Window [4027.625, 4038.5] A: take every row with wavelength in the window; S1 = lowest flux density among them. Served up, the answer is 12.8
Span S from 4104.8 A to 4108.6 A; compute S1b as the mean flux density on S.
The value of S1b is 13.9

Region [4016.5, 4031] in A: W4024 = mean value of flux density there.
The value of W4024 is 16.2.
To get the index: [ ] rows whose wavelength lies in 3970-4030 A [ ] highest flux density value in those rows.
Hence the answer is 19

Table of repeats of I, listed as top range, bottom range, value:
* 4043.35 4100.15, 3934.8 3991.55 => 1.67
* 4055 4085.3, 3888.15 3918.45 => 1.51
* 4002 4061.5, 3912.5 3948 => 2.06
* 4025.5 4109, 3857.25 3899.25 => 2.01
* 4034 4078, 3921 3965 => 1.94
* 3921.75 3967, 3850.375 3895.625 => 1.04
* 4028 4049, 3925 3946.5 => 2.56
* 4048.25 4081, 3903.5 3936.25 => 1.79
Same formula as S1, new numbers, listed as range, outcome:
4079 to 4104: 11.8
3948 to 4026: 2.88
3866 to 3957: 3.19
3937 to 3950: 5.87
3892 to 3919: 8.21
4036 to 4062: 13.5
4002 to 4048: 12.6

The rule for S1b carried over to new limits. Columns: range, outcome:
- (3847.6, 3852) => 7.41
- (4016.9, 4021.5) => 16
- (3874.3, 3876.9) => 7.74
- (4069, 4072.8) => 14.9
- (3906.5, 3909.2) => 11.5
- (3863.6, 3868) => 7.6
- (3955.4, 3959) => 10.6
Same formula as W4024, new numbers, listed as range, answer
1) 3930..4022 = 11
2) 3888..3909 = 9.97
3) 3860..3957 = 8.72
